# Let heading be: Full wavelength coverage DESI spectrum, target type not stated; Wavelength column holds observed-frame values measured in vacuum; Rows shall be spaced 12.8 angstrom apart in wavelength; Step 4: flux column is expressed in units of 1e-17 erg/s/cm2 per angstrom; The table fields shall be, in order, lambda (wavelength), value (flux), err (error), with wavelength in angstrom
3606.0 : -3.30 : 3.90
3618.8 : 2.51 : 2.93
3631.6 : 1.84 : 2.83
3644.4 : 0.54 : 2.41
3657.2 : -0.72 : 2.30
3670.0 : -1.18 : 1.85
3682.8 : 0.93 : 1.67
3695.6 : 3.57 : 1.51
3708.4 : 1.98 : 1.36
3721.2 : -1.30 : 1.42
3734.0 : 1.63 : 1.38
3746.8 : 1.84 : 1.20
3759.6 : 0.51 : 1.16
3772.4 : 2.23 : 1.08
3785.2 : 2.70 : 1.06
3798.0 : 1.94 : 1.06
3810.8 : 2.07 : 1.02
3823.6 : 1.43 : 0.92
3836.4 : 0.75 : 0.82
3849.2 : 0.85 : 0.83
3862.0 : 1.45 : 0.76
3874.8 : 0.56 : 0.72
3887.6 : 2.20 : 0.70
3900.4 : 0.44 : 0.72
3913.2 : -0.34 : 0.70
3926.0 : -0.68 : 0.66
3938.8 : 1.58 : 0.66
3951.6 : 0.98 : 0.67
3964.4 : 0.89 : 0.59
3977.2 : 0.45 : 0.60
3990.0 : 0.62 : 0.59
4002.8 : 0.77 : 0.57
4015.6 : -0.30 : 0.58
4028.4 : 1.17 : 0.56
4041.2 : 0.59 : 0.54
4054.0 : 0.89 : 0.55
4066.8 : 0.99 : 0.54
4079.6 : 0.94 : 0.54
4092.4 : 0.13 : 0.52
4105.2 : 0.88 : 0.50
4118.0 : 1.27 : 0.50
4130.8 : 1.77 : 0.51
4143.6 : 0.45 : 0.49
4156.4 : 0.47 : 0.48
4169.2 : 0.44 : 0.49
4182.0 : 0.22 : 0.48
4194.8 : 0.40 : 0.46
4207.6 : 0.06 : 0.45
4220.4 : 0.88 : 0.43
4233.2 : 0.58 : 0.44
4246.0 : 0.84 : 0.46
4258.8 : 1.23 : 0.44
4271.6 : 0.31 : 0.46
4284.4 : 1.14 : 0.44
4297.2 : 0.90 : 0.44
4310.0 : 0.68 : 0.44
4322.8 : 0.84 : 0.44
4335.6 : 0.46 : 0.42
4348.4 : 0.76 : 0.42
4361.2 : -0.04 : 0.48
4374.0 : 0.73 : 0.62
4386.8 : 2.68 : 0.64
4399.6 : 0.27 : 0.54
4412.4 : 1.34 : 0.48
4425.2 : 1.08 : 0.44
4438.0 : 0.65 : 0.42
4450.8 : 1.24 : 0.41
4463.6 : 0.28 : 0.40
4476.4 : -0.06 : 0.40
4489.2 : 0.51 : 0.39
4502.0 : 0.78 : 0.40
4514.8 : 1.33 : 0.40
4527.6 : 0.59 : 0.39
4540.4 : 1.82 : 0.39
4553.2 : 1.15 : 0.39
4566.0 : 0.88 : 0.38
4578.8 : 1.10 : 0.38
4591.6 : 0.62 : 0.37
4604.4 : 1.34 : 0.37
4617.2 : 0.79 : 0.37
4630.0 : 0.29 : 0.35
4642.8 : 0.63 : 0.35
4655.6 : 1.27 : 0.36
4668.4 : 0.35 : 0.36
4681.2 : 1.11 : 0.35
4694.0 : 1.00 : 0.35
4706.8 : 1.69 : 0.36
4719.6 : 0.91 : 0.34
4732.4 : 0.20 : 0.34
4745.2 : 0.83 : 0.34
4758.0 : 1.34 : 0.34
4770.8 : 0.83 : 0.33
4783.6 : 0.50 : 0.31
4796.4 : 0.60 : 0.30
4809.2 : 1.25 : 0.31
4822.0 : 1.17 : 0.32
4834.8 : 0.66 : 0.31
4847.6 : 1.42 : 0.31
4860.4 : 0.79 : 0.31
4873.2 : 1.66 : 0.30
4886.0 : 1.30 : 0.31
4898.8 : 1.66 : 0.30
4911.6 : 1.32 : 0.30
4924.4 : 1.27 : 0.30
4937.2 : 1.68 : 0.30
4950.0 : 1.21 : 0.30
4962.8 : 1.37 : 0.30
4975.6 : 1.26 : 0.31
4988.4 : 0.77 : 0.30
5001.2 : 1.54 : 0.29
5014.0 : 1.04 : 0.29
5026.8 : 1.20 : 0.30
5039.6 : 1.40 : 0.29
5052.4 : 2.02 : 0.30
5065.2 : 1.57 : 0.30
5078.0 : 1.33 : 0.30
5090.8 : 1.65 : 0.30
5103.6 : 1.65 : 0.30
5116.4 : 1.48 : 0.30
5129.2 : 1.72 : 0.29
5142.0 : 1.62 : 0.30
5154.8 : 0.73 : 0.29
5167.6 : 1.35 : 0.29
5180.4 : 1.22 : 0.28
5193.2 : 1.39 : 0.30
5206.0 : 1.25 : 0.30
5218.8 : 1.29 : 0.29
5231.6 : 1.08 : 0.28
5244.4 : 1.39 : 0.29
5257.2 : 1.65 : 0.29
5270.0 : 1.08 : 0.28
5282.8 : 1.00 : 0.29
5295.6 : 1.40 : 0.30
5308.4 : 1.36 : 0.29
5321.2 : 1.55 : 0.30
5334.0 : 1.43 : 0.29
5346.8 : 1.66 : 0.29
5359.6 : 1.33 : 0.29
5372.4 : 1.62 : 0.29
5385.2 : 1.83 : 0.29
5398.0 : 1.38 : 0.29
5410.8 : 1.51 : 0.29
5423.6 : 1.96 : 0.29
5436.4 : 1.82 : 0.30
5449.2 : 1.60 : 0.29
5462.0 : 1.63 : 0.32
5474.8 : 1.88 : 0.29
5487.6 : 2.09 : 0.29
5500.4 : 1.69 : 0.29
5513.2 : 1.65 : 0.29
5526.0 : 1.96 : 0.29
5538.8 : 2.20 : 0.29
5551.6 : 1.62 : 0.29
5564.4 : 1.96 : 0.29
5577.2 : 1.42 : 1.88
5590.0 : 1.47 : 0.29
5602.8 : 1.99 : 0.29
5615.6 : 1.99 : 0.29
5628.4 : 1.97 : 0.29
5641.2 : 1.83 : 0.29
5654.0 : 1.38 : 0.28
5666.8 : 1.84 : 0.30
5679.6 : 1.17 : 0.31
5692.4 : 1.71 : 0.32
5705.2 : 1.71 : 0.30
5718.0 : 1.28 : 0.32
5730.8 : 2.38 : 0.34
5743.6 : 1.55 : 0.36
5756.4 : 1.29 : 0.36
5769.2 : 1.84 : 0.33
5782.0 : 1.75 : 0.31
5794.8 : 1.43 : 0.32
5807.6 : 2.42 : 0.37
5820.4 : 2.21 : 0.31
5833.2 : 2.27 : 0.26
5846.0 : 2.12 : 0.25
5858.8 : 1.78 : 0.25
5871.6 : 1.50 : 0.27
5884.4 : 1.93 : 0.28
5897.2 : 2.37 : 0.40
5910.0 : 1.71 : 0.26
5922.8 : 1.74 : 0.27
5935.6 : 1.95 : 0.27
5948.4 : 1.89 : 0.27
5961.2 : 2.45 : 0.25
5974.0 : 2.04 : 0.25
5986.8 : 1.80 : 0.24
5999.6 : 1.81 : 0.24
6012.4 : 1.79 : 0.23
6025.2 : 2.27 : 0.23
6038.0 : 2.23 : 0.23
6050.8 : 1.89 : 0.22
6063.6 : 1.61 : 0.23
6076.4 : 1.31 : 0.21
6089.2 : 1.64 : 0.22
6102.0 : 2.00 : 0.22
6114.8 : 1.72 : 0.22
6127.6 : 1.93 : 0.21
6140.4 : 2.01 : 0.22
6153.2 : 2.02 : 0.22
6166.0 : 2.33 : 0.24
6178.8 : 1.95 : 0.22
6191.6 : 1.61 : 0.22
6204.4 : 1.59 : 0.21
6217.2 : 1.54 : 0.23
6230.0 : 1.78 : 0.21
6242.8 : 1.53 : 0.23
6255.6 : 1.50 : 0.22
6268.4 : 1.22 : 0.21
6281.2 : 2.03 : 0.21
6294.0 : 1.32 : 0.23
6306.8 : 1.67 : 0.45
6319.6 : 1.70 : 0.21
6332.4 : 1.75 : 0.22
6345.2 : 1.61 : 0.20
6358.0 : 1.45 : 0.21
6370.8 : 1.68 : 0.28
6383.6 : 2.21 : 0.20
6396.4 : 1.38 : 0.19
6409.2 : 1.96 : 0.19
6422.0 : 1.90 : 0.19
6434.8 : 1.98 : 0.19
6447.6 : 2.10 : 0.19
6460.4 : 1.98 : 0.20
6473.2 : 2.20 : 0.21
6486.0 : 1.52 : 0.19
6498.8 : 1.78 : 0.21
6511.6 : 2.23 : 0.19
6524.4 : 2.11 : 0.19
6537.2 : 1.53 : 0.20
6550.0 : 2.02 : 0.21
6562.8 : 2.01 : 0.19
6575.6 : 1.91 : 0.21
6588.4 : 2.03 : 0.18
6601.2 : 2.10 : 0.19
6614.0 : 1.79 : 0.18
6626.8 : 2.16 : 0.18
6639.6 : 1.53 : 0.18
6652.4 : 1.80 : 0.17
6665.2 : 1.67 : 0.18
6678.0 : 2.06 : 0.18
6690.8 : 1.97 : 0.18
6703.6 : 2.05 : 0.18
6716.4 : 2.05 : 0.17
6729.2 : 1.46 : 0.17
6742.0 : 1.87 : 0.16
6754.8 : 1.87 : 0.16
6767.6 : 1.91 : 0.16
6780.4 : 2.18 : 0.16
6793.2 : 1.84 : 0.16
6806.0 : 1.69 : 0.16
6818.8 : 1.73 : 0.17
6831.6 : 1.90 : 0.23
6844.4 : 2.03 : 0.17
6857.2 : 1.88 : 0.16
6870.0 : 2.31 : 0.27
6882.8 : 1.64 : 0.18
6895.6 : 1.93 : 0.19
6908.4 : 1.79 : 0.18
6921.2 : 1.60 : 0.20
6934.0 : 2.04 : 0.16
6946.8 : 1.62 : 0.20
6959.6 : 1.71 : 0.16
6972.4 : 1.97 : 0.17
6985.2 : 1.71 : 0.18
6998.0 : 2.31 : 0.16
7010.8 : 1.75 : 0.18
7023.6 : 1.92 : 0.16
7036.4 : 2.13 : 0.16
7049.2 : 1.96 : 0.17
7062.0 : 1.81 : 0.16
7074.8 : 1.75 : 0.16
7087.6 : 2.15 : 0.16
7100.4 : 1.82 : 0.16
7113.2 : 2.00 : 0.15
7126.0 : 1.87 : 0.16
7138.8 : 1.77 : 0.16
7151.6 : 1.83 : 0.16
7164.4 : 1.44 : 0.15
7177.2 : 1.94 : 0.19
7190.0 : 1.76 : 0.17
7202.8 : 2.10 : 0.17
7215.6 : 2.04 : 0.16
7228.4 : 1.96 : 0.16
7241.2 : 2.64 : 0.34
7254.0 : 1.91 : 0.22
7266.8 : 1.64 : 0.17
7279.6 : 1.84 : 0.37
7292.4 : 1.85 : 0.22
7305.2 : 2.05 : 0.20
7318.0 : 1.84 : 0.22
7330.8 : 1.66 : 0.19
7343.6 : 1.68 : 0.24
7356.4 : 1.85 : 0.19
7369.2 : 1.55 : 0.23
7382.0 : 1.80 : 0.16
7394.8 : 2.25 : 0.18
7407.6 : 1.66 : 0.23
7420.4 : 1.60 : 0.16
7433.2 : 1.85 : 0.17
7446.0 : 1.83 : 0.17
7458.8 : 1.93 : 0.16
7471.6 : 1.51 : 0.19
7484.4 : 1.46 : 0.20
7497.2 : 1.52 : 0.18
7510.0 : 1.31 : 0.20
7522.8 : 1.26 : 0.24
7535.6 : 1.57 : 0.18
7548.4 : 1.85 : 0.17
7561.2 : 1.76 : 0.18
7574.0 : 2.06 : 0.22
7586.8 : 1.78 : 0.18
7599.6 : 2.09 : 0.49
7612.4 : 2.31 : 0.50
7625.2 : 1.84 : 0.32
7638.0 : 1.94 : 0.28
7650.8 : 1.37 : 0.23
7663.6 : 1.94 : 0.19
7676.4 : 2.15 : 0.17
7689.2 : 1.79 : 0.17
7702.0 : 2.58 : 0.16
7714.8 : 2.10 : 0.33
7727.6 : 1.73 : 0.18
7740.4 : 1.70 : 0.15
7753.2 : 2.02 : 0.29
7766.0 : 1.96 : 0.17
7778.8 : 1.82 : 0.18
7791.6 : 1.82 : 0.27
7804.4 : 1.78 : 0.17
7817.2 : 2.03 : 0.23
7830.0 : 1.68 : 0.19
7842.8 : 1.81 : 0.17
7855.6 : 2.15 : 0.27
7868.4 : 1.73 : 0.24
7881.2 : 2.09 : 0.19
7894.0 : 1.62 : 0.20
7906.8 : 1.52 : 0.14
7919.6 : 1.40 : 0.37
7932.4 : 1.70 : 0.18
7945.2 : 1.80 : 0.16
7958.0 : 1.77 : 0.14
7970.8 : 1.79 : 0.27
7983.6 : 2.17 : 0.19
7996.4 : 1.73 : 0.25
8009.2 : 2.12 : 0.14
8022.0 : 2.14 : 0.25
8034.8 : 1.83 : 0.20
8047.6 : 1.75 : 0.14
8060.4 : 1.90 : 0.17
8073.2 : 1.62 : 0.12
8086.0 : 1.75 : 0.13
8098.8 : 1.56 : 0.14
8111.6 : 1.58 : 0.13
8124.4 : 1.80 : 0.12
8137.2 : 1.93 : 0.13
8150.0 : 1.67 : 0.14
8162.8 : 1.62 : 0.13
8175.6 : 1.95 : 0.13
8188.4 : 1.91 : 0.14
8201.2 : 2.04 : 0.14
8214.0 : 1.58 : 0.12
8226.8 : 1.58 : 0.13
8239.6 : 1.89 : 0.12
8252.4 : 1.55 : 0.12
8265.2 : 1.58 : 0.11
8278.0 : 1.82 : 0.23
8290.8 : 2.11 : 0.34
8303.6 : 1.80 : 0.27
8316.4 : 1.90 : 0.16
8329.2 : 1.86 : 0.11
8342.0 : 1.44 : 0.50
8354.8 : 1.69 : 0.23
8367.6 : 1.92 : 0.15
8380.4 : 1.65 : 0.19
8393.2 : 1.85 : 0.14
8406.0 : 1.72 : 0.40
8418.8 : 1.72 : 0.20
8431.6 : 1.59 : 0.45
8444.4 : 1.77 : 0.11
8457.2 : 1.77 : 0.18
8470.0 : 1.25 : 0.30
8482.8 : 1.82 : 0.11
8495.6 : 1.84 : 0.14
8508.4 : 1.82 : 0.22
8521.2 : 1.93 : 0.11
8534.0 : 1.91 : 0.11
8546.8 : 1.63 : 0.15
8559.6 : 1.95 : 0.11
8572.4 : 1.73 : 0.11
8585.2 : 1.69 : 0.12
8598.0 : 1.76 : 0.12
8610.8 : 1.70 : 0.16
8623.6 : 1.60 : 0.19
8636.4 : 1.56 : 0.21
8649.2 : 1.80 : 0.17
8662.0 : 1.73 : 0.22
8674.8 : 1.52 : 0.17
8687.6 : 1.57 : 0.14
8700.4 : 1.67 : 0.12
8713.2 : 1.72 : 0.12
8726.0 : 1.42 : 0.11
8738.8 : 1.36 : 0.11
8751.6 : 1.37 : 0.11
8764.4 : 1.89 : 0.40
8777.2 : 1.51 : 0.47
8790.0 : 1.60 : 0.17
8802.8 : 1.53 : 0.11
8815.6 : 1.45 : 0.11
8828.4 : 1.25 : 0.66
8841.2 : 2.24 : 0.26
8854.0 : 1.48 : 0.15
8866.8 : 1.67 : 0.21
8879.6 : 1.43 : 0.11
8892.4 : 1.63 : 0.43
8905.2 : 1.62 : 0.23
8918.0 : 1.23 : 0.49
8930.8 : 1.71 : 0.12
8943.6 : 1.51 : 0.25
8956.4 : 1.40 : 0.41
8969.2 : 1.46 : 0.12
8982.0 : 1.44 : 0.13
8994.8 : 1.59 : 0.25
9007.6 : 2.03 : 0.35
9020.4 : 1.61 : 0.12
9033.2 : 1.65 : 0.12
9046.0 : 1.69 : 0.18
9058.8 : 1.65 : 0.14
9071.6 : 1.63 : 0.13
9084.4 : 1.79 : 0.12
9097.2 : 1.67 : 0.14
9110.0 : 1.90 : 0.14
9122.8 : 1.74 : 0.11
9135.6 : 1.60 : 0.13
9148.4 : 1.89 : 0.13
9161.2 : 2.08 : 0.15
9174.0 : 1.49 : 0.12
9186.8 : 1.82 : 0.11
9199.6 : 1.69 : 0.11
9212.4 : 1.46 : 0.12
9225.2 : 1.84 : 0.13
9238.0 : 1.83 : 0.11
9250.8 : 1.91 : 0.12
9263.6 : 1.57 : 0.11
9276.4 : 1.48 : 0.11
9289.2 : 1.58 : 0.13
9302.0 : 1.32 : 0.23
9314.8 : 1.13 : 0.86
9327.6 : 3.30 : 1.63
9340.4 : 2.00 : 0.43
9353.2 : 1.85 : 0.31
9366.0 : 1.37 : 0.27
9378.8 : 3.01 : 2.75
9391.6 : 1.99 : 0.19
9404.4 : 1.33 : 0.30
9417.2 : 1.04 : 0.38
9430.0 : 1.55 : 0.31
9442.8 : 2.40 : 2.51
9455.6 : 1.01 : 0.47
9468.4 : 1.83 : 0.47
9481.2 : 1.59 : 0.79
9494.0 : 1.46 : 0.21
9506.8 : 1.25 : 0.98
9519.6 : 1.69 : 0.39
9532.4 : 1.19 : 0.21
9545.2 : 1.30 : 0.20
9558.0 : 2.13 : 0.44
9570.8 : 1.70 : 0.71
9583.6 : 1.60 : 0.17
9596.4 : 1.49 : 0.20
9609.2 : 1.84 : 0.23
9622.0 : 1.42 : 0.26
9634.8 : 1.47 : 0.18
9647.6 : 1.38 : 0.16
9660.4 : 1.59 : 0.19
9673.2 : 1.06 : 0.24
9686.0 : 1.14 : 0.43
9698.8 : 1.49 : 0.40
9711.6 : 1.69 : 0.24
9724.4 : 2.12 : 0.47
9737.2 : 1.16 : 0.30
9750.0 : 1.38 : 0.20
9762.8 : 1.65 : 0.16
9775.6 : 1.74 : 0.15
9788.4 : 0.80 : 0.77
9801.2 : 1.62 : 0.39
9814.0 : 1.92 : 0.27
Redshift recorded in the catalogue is 0.22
